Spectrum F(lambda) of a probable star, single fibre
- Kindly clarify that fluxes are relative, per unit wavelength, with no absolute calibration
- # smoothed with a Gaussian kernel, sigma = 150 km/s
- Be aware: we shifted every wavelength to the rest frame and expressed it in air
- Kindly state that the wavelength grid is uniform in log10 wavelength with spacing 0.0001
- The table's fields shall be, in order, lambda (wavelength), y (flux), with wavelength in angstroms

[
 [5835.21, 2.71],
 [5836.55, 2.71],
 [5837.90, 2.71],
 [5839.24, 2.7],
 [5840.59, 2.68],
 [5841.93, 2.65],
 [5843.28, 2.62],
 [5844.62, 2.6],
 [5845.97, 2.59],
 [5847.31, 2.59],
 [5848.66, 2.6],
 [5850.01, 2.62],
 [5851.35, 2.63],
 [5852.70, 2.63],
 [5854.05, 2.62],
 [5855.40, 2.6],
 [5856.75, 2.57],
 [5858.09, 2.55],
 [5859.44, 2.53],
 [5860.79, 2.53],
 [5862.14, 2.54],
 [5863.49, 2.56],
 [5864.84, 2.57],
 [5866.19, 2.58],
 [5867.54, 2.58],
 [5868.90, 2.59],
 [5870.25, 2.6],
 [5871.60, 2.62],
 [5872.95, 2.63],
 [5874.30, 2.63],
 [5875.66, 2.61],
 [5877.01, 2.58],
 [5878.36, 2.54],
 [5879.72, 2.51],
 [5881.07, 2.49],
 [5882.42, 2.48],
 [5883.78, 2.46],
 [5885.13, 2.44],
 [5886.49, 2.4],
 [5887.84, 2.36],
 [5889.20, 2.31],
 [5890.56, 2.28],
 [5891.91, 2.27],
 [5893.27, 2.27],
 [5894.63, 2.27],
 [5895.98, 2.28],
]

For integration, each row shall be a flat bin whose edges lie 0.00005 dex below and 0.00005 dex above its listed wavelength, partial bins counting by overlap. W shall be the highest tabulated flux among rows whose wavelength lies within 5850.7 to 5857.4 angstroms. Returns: 2.63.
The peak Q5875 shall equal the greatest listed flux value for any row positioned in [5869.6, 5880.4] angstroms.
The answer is 2.63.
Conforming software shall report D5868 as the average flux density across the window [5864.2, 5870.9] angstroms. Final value 2.58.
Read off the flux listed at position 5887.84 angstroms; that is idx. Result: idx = 2.36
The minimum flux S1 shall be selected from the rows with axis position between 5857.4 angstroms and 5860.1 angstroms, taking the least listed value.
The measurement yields 2.53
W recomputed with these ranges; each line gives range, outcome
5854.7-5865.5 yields 2.6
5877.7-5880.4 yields 2.54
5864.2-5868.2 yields 2.58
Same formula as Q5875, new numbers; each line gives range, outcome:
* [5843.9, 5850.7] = 2.62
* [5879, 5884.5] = 2.51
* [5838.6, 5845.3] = 2.7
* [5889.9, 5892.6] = 2.28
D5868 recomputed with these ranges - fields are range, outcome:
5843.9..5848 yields 2.6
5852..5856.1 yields 2.61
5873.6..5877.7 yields 2.61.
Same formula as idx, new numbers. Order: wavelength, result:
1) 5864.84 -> 2.57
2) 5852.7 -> 2.63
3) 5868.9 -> 2.59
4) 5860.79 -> 2.53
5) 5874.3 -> 2.63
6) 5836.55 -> 2.71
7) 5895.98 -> 2.28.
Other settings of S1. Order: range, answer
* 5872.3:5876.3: 2.61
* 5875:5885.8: 2.44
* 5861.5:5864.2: 2.54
